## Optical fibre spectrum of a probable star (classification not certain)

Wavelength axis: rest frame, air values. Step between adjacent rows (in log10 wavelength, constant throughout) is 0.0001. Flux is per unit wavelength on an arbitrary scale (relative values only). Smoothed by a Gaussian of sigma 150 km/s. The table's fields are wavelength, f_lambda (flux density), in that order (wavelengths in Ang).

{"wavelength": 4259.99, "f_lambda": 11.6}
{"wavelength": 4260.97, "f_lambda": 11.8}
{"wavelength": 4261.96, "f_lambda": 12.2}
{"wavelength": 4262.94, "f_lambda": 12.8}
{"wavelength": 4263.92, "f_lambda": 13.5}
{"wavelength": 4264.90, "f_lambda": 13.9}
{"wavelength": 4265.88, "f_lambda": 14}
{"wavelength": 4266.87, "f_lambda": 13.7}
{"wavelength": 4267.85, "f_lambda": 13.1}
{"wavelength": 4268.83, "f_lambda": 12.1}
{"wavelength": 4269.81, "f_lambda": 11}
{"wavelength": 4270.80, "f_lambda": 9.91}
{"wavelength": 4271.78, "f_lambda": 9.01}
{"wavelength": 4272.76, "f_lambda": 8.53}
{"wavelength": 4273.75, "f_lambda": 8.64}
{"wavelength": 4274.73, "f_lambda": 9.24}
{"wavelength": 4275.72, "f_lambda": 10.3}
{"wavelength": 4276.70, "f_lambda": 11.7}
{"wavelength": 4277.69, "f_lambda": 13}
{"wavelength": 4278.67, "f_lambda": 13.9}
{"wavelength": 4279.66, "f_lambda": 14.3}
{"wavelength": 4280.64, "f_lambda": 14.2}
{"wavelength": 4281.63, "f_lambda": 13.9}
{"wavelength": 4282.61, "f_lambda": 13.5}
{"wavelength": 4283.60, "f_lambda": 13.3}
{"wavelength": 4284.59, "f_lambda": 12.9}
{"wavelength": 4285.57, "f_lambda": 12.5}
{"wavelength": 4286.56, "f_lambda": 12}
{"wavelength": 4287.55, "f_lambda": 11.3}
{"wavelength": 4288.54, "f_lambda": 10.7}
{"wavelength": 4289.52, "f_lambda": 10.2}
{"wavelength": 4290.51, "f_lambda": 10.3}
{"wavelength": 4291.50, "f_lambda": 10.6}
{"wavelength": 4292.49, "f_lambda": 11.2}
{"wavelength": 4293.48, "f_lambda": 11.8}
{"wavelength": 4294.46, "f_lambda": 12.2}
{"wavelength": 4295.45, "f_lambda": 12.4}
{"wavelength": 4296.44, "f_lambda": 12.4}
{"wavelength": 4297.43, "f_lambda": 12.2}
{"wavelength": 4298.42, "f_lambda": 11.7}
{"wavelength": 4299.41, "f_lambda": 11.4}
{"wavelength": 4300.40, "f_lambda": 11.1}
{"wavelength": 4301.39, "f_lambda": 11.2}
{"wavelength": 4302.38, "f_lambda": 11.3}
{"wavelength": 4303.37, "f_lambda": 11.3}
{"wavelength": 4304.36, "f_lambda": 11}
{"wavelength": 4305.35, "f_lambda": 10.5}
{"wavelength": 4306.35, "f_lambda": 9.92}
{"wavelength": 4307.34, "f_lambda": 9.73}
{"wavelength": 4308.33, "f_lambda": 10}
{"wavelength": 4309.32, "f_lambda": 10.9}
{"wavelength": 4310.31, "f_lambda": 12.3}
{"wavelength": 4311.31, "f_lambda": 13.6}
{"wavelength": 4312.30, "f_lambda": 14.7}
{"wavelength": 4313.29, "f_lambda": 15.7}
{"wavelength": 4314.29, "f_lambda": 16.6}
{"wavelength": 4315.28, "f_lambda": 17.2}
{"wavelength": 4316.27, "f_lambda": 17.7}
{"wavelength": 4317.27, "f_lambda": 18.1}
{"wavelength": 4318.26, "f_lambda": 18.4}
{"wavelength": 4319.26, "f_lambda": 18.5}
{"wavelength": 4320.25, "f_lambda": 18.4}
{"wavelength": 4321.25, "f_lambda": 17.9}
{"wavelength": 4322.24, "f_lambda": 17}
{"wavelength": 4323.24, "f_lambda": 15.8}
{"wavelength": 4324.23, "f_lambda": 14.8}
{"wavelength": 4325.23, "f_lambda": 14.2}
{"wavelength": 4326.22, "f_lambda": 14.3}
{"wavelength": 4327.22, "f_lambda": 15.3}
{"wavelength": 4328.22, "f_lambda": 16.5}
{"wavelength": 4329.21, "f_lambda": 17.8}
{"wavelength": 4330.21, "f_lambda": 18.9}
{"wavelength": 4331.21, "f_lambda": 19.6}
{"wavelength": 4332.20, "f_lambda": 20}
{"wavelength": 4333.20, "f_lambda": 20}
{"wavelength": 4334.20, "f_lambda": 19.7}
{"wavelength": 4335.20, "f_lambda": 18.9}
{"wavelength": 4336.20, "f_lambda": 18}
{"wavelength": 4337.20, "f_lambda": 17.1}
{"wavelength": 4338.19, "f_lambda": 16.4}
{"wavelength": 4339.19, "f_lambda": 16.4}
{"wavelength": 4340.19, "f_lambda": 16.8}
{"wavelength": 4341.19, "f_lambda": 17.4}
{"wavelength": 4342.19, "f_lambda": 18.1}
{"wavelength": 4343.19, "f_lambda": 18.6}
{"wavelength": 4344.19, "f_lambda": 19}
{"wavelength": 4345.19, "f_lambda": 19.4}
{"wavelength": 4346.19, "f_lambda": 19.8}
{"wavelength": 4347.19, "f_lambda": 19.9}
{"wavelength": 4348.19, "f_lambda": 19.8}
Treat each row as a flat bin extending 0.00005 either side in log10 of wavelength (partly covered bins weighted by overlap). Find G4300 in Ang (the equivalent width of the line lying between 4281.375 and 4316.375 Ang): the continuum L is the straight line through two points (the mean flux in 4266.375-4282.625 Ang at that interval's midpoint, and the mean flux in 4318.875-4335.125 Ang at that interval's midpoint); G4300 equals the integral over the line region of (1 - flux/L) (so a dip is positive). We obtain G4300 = 5.3 Ang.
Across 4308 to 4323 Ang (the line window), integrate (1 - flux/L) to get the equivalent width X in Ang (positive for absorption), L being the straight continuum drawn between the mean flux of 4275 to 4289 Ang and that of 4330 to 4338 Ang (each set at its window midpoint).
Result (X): 0.8 Ang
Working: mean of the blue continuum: 12.6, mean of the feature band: 15.9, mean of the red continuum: 18.9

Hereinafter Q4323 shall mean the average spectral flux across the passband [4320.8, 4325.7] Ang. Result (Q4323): 15.9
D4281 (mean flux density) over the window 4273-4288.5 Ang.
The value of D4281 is 12.2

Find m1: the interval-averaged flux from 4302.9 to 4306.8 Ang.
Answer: 10.7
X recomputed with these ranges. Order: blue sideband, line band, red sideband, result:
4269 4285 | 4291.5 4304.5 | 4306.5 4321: 1.9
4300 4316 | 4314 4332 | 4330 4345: -2.1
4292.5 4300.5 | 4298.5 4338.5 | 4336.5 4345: -1.1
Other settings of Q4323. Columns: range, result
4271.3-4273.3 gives 8.76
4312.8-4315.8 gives 16.5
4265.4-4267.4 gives 13.8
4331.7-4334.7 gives 19.9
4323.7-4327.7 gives 14.7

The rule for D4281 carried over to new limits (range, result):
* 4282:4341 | 14.4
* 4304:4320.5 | 14.3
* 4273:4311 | 11.6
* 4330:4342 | 18.2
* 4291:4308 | 11.3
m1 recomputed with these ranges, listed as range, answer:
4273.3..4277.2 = 9.98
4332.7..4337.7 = 18.7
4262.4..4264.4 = 13.1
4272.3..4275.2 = 8.8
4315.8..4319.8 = 18.2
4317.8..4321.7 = 18.3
